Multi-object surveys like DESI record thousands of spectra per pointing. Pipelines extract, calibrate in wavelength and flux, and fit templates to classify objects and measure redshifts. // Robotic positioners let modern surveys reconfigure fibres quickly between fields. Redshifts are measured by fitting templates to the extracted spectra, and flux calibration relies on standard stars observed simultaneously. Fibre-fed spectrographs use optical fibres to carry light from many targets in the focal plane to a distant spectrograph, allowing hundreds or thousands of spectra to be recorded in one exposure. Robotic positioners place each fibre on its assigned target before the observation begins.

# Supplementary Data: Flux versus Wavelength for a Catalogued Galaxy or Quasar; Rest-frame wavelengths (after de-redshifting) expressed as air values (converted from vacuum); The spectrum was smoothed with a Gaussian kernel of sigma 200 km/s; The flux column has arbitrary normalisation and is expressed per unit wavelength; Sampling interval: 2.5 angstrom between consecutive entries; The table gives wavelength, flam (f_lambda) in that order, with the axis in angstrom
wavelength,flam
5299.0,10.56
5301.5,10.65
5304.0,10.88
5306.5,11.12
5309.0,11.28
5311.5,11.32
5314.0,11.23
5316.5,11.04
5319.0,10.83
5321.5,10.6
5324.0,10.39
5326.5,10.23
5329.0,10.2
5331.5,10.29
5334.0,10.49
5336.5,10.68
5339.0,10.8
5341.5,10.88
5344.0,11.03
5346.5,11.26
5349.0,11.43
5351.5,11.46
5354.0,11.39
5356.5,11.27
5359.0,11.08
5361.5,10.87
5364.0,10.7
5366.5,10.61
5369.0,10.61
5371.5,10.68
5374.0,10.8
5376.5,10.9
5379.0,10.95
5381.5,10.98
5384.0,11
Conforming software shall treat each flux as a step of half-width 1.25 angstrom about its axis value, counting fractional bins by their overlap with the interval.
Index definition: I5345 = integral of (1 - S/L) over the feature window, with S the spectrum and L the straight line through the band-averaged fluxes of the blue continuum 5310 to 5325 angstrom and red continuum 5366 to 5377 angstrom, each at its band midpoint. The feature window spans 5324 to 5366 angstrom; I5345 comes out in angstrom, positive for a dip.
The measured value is -0.2 angstrom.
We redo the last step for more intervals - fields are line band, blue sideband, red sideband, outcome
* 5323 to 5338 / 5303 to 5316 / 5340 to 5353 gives 1.1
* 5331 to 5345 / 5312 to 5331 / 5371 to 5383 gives 0.0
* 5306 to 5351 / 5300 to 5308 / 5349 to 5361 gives 0.9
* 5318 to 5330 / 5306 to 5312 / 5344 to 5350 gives 0.9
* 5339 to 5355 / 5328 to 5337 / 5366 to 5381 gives -1.0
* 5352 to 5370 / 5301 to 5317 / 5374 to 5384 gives 0.0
